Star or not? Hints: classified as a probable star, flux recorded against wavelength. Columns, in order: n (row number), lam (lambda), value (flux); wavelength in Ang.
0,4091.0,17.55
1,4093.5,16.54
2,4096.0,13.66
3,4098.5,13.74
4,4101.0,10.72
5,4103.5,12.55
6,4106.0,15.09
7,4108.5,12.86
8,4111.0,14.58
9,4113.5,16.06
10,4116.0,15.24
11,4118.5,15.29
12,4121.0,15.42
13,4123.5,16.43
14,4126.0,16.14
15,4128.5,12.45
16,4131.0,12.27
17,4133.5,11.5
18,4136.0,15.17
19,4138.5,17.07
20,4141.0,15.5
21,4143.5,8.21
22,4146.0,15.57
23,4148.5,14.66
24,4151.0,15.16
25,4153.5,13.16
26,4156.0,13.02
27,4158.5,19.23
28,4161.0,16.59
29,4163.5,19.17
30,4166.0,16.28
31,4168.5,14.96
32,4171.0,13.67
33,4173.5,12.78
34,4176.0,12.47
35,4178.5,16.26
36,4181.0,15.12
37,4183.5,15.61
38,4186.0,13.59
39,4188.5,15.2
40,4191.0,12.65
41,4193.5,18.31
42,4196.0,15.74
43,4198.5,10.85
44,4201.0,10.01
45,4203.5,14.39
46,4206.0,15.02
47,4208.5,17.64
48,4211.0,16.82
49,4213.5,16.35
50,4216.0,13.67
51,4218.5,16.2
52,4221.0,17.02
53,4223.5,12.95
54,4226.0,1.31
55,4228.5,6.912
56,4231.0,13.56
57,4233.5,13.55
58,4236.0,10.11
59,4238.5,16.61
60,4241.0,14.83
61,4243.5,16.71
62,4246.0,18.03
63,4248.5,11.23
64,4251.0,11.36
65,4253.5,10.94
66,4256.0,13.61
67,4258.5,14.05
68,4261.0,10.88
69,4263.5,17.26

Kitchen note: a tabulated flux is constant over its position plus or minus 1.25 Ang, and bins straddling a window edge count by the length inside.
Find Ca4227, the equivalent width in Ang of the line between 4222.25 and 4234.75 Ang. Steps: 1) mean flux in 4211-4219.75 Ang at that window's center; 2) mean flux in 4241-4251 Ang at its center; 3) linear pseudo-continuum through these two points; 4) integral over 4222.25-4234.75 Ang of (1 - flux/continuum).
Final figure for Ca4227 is 4.6 Ang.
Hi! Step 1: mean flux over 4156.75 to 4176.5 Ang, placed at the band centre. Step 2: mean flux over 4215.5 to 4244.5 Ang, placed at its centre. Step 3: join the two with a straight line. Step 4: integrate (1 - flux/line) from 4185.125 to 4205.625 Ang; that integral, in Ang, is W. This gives 0.7 Ang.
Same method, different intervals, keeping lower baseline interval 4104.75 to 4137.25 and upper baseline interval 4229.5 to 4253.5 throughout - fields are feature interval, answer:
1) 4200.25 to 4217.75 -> -1.33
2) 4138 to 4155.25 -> 0.38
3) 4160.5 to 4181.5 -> -1.50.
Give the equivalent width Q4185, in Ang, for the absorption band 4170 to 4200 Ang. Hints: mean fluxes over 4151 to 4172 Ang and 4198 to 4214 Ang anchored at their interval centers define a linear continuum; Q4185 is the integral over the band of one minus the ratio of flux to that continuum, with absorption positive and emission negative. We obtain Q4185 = 1.5 Ang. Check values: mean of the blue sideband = 15.7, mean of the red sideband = 14.5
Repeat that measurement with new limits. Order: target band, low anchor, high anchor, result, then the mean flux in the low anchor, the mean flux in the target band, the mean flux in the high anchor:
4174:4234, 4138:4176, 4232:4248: 4.2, 14.9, 13.8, 14.8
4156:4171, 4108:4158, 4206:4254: -2.6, 14.4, 16.6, 13.5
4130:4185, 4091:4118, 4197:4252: -3.1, 14.3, 14.7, 13.4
